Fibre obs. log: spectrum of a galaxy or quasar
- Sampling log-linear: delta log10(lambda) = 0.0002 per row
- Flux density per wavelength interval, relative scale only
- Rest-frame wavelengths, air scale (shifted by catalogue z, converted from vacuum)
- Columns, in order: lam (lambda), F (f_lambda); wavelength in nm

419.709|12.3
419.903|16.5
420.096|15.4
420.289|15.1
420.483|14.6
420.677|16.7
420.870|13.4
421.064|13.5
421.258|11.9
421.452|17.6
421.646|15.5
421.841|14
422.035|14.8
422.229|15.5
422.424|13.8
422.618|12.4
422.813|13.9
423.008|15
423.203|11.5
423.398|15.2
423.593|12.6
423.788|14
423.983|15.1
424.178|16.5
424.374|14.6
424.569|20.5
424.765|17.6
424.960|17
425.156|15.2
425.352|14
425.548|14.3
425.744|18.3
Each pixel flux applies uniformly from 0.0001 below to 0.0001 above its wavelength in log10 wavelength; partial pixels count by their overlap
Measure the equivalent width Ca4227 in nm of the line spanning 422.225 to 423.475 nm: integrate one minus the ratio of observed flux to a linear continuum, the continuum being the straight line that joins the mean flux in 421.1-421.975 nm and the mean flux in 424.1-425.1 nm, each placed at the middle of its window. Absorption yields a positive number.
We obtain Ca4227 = 0.16 nm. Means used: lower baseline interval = 14.7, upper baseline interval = 17.2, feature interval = 13.8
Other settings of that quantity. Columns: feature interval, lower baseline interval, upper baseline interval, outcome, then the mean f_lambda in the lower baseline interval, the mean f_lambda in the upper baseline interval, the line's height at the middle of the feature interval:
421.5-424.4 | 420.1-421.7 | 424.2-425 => 0.33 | 14.8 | 17.4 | 16.2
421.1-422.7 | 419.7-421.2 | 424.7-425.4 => 0.08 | 14.8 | 16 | 15.2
